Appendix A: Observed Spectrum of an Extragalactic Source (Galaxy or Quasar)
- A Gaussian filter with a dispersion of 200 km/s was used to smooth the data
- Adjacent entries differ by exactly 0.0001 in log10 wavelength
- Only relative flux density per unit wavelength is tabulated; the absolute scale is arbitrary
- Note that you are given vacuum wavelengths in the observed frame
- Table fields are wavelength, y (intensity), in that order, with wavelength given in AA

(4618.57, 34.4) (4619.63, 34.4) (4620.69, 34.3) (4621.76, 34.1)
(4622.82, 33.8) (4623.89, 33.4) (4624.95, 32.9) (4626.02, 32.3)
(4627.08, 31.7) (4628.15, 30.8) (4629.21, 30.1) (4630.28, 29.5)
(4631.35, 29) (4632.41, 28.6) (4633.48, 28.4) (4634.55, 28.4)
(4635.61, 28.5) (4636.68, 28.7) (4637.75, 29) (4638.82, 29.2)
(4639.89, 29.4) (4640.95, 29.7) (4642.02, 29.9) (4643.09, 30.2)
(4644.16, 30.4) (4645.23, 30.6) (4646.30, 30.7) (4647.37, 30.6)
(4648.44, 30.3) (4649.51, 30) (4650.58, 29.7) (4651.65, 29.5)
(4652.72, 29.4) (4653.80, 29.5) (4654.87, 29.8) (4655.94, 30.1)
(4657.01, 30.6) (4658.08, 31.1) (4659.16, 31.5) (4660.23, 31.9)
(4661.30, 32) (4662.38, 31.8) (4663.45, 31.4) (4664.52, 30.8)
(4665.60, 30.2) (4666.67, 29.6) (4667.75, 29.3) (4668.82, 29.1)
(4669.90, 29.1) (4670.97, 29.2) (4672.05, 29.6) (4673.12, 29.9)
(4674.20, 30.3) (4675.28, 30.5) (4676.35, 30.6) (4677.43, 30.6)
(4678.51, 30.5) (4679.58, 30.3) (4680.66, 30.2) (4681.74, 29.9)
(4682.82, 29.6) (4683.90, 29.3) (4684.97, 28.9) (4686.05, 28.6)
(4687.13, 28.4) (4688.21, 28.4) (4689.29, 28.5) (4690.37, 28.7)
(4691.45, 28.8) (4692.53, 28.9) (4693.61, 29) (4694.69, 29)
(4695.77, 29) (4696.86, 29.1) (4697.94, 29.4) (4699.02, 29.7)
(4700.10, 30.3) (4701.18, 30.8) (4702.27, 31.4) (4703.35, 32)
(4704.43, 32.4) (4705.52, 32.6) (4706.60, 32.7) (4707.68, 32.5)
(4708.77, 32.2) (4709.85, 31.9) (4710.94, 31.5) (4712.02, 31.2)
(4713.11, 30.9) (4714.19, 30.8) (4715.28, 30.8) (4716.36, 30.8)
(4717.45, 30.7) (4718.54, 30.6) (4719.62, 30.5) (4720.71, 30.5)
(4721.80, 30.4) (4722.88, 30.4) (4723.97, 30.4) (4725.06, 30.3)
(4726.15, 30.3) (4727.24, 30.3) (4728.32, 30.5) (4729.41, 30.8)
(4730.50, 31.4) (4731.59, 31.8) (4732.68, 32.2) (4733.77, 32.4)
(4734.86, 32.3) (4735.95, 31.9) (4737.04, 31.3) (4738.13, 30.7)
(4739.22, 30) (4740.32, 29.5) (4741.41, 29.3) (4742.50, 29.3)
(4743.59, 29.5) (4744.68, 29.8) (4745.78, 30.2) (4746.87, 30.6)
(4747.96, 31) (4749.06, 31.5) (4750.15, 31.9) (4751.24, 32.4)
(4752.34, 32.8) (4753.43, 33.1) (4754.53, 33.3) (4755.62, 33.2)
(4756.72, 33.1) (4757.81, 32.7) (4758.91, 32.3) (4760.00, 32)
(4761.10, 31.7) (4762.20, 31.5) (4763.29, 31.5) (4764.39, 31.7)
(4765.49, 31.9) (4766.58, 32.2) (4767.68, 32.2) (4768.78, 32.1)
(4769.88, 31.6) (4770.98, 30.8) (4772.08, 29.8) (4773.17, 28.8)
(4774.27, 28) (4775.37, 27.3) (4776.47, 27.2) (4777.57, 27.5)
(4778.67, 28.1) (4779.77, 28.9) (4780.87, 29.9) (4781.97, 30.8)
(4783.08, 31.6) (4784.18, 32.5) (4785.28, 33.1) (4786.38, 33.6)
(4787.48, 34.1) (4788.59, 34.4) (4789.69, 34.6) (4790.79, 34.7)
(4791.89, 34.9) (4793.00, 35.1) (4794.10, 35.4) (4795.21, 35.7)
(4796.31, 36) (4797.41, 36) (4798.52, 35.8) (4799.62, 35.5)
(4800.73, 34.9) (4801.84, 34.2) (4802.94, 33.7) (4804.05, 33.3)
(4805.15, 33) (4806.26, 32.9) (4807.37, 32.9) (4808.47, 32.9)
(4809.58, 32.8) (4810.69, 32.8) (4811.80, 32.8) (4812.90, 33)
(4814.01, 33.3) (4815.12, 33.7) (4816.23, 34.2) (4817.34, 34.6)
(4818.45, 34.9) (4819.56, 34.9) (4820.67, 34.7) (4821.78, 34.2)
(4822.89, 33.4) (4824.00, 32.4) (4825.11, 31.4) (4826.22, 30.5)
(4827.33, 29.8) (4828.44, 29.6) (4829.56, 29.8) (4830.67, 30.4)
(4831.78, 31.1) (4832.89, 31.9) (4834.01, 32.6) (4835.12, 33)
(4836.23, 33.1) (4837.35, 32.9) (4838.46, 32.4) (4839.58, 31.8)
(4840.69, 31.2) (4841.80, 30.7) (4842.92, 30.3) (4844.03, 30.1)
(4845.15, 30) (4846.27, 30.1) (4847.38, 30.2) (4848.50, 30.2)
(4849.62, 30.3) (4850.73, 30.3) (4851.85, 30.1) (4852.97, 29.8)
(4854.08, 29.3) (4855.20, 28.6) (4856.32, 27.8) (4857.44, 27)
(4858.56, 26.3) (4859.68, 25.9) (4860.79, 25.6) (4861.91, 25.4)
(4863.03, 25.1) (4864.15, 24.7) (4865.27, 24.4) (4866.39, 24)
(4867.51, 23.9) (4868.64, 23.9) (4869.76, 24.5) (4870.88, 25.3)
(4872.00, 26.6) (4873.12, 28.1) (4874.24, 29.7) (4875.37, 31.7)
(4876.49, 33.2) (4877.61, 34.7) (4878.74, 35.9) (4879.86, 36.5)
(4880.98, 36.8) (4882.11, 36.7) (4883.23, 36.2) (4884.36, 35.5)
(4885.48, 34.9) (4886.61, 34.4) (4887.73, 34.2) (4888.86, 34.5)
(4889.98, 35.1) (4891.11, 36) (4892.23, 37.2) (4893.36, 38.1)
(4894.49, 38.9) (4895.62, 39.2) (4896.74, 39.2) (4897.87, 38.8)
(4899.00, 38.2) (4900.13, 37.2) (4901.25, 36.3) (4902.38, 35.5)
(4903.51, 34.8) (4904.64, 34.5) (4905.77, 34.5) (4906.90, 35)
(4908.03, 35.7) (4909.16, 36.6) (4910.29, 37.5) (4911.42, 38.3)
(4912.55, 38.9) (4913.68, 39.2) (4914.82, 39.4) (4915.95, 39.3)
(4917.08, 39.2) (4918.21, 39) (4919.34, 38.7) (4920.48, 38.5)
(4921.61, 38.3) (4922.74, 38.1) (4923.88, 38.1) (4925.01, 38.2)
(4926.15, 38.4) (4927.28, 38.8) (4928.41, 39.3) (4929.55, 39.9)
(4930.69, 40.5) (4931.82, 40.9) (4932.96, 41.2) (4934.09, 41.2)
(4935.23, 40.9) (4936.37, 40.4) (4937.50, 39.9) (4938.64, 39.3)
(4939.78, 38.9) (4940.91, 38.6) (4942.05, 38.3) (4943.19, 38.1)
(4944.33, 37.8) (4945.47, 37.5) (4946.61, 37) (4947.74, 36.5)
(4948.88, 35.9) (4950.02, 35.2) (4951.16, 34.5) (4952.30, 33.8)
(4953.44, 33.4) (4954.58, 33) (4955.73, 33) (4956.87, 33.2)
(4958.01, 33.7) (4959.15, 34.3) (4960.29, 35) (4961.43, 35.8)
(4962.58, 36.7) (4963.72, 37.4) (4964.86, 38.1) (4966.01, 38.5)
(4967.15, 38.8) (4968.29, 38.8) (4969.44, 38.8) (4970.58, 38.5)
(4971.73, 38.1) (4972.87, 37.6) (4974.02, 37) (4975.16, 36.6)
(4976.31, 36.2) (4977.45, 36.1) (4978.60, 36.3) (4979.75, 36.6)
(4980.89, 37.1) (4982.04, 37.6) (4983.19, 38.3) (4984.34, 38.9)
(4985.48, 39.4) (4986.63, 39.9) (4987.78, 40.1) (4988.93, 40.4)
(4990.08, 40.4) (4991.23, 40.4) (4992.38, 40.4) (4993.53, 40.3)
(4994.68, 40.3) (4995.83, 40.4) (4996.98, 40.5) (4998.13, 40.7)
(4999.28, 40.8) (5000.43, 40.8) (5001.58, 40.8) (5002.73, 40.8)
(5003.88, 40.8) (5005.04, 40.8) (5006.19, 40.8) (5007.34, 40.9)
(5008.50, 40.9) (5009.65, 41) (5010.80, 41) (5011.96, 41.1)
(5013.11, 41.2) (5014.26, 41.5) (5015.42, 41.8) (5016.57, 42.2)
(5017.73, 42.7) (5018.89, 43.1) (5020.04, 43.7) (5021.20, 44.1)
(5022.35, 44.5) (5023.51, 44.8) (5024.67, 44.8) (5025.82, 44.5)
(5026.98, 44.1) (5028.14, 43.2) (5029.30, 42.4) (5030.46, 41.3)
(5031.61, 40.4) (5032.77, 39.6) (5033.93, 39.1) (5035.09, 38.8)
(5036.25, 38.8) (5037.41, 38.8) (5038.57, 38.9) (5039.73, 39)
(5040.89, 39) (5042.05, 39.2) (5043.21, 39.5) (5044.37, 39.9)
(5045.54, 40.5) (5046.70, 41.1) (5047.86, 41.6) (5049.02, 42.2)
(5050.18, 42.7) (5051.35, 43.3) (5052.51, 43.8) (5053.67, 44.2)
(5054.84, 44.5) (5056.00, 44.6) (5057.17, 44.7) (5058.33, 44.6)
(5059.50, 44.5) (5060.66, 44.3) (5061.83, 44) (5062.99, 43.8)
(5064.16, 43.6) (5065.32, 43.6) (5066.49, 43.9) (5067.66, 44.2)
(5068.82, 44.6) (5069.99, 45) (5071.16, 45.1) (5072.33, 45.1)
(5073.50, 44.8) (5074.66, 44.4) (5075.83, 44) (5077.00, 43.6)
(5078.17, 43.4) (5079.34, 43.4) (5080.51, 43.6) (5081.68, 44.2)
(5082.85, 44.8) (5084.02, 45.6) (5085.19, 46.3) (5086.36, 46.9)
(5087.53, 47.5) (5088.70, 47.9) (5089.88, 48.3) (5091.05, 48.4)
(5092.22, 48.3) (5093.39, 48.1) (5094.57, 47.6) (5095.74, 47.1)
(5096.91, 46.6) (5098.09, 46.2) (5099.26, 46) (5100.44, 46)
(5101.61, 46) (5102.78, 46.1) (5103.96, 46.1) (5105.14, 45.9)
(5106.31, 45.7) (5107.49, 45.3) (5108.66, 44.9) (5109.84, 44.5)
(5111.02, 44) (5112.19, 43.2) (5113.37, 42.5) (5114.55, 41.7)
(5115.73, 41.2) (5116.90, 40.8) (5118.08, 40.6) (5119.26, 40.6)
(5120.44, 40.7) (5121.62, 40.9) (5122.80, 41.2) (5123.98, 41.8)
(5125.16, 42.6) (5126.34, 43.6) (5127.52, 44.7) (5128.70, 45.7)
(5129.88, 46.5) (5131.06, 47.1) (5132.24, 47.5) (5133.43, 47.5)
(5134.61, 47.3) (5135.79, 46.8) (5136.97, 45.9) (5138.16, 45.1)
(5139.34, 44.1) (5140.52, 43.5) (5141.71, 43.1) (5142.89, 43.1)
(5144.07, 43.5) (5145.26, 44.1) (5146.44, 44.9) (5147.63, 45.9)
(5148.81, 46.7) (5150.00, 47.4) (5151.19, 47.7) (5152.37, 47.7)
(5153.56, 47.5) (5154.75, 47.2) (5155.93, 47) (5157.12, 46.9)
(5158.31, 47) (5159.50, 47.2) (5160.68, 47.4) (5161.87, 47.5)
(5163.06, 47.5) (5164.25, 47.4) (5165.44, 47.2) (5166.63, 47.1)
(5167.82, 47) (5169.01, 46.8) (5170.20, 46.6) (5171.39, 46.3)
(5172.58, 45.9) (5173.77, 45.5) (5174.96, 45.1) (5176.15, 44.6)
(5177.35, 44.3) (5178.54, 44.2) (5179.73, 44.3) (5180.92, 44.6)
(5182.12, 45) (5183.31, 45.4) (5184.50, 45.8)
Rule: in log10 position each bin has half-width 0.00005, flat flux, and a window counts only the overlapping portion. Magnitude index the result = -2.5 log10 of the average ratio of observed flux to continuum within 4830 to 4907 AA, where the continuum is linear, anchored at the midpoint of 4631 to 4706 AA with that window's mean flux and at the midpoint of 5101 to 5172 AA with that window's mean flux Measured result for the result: 0.15 mag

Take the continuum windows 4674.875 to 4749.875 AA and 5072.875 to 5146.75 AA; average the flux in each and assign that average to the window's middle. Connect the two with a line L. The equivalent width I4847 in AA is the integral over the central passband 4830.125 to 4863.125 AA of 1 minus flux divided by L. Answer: 5.1 AA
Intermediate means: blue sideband 30.5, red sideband 44.8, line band 29.8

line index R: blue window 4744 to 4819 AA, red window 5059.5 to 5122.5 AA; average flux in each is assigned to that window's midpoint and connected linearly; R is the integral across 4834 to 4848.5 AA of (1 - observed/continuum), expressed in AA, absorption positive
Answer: 1.5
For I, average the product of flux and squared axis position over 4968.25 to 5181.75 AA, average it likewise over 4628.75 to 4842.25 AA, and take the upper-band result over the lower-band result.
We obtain 1.6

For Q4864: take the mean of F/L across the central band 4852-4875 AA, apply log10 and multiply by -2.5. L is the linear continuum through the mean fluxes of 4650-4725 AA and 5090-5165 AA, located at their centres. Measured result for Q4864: 0.35 mag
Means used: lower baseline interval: 30.3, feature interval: 26.4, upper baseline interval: 45.3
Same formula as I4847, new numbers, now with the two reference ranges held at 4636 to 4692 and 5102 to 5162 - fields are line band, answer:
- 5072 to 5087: -0.5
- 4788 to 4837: 1.7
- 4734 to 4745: 0.6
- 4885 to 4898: 0.2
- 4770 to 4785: 1.8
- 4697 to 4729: 0.5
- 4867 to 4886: 2.7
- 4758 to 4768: 0.4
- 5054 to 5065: -0.5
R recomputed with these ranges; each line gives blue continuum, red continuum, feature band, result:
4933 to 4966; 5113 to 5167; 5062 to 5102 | -2.8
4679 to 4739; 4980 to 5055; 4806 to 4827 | 0.6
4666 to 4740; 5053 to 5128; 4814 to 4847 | 2.8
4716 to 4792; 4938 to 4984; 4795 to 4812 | -0.8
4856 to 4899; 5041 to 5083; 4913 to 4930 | -2.2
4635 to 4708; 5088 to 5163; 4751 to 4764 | 0.2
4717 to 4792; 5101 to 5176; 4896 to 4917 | -0.3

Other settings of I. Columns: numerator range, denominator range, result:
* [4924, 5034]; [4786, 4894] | 1.30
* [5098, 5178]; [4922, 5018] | 1.25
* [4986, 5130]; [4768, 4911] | 1.46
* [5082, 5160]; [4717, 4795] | 1.67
